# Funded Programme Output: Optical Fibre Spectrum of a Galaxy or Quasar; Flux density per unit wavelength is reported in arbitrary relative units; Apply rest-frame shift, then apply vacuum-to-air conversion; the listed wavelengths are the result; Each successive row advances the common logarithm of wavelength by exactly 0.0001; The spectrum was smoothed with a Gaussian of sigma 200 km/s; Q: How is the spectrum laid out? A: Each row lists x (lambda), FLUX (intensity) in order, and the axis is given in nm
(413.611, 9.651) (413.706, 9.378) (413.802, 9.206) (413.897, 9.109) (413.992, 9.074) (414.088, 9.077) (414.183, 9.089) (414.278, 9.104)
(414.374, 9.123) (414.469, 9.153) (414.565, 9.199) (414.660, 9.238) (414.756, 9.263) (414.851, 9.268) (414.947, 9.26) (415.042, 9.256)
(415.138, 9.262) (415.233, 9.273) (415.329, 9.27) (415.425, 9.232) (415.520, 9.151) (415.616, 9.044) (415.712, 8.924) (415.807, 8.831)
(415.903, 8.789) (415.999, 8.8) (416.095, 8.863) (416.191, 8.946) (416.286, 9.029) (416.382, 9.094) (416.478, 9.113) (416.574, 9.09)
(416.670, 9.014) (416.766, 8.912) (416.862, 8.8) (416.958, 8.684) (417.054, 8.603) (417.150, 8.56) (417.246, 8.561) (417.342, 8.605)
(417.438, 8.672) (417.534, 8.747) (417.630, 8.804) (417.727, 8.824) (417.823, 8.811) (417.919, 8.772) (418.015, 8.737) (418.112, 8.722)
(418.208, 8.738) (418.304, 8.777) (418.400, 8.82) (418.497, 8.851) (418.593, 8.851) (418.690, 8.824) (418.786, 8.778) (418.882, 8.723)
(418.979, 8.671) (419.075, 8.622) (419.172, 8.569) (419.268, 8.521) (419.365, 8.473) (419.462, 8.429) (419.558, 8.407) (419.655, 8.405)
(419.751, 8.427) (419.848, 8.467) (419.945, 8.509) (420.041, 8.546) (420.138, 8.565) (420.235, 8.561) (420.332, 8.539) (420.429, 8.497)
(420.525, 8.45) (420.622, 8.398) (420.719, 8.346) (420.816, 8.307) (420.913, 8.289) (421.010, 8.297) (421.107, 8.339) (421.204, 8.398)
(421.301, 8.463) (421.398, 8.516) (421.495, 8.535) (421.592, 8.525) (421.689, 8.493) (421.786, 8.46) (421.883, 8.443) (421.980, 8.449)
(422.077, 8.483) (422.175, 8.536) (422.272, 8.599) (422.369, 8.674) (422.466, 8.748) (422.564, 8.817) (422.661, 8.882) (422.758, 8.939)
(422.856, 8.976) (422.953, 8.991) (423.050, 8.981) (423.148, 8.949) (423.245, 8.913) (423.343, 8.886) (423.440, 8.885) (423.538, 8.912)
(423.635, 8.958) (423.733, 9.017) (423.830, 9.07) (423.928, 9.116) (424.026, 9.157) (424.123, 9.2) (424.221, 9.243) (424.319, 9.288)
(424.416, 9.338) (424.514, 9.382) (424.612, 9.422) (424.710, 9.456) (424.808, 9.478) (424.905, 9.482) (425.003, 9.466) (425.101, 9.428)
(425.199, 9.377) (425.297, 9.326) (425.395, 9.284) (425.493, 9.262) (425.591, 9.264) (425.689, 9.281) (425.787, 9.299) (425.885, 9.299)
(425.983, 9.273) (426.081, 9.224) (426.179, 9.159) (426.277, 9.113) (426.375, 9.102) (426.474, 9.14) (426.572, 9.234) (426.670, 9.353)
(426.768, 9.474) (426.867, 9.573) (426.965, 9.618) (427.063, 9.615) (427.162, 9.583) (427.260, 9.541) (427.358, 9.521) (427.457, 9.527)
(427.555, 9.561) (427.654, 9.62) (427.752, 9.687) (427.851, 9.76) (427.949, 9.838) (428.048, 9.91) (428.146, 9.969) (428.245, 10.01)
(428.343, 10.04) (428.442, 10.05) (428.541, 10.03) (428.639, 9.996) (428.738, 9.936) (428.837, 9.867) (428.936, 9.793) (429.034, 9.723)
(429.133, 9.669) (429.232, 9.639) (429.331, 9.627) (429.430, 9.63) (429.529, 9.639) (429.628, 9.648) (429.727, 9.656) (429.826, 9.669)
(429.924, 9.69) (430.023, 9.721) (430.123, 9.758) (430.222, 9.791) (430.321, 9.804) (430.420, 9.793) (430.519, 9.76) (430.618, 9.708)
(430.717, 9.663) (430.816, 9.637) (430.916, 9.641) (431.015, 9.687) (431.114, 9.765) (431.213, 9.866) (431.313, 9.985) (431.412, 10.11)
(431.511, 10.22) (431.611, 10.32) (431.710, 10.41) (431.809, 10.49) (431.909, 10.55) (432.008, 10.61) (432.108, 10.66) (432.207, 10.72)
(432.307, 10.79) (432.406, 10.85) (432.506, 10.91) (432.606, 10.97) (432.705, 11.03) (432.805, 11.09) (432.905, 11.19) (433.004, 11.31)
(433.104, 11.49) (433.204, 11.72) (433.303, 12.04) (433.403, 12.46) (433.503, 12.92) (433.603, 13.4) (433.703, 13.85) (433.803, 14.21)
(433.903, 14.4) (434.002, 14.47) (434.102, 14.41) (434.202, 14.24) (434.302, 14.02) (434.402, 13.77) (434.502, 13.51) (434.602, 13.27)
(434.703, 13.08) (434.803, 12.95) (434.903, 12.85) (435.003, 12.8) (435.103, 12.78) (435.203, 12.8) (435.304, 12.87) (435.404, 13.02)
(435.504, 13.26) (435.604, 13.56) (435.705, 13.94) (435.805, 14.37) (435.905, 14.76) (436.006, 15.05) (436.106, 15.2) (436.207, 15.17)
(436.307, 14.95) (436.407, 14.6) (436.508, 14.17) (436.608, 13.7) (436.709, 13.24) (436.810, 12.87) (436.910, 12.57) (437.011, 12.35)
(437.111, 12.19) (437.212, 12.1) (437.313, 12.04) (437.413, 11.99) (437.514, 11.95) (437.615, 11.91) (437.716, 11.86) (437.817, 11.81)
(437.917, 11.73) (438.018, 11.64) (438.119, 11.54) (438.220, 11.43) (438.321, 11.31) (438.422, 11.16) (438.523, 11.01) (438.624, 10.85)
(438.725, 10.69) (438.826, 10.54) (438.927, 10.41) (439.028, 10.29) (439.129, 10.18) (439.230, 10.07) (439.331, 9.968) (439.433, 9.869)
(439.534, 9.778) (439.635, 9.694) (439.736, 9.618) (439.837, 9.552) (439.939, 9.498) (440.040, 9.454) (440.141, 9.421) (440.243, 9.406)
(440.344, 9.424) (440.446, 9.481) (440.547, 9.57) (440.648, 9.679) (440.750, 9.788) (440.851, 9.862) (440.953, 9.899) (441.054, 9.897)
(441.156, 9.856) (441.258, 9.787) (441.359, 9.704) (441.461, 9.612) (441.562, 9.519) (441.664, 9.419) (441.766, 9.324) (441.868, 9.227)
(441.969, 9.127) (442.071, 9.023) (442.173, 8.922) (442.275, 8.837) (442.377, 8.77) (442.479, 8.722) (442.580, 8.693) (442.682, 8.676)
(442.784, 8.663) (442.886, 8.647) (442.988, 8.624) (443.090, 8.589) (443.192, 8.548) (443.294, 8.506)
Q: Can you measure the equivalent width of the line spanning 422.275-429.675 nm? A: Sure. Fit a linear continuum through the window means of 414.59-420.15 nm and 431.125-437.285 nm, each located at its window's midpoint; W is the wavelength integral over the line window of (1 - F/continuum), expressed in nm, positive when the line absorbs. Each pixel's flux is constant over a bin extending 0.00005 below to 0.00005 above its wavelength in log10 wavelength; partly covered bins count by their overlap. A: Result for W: 0.93 nm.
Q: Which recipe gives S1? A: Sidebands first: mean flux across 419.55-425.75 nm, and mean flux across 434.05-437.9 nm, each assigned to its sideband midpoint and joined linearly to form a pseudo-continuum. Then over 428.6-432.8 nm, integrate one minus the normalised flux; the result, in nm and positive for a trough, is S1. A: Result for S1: 0.54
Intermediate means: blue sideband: 8.83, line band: 10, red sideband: 13.3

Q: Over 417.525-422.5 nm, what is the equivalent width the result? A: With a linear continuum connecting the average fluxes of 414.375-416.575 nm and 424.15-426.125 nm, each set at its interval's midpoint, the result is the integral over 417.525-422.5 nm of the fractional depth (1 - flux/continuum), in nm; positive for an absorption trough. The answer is 0.35 nm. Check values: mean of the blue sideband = 9.1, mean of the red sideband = 9.34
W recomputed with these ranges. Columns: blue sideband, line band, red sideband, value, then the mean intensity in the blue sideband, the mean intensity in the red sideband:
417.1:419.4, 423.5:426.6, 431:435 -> 0.28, 8.71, 11.9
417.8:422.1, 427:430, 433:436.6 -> 0.44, 8.55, 13.6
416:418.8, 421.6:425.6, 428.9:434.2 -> 0.28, 8.81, 10.8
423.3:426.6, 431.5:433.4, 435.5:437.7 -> 0.15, 9.23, 13.4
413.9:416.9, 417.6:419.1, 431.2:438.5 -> 0.13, 9.08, 12.4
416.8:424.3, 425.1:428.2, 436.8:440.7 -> -0.02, 8.68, 10.8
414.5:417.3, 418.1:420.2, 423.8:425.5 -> 0.12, 9.01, 9.32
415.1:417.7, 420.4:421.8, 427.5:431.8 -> 0.12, 8.91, 9.83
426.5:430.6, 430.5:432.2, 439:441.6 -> -0.06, 9.71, 9.72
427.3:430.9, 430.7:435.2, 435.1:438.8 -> -0.21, 9.76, 12.8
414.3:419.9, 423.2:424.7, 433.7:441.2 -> 0.12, 8.86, 12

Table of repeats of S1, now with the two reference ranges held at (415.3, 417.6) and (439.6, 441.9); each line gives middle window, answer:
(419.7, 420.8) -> 0.06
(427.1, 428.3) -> -0.06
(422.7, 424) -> 0.02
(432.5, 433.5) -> -0.23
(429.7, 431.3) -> -0.07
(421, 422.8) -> 0.10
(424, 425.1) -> -0.03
